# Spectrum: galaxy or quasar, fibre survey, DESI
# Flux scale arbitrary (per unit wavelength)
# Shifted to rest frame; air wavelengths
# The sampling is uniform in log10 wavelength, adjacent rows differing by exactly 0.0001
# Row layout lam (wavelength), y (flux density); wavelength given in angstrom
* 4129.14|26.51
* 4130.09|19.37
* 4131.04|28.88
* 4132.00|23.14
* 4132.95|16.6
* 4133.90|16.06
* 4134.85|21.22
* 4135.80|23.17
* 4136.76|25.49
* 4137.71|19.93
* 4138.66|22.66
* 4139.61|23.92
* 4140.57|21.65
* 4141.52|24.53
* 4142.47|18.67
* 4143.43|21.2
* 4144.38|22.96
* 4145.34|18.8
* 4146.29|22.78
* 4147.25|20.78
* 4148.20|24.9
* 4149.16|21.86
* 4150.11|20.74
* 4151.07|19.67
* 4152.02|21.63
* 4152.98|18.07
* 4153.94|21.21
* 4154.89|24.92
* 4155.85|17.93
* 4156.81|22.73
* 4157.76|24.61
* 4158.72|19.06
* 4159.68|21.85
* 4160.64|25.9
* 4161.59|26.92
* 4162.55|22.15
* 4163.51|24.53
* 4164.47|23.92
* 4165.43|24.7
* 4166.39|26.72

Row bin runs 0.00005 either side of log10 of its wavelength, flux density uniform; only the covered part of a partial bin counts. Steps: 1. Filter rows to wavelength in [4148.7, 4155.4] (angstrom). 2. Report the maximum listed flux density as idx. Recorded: 24.92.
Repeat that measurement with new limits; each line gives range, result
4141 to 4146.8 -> 24.53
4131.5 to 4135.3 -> 23.14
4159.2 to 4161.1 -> 25.9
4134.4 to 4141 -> 25.49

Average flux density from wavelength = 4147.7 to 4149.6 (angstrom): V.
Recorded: 23.4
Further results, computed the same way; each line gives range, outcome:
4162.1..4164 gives 23.3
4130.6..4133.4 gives 22.8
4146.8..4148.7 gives 22.9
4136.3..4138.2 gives 22.8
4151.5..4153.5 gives 19.9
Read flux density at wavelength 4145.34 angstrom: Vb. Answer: 18.8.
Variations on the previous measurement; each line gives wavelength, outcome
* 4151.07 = 19.67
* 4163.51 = 24.53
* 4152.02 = 21.63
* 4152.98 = 18.07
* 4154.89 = 24.92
